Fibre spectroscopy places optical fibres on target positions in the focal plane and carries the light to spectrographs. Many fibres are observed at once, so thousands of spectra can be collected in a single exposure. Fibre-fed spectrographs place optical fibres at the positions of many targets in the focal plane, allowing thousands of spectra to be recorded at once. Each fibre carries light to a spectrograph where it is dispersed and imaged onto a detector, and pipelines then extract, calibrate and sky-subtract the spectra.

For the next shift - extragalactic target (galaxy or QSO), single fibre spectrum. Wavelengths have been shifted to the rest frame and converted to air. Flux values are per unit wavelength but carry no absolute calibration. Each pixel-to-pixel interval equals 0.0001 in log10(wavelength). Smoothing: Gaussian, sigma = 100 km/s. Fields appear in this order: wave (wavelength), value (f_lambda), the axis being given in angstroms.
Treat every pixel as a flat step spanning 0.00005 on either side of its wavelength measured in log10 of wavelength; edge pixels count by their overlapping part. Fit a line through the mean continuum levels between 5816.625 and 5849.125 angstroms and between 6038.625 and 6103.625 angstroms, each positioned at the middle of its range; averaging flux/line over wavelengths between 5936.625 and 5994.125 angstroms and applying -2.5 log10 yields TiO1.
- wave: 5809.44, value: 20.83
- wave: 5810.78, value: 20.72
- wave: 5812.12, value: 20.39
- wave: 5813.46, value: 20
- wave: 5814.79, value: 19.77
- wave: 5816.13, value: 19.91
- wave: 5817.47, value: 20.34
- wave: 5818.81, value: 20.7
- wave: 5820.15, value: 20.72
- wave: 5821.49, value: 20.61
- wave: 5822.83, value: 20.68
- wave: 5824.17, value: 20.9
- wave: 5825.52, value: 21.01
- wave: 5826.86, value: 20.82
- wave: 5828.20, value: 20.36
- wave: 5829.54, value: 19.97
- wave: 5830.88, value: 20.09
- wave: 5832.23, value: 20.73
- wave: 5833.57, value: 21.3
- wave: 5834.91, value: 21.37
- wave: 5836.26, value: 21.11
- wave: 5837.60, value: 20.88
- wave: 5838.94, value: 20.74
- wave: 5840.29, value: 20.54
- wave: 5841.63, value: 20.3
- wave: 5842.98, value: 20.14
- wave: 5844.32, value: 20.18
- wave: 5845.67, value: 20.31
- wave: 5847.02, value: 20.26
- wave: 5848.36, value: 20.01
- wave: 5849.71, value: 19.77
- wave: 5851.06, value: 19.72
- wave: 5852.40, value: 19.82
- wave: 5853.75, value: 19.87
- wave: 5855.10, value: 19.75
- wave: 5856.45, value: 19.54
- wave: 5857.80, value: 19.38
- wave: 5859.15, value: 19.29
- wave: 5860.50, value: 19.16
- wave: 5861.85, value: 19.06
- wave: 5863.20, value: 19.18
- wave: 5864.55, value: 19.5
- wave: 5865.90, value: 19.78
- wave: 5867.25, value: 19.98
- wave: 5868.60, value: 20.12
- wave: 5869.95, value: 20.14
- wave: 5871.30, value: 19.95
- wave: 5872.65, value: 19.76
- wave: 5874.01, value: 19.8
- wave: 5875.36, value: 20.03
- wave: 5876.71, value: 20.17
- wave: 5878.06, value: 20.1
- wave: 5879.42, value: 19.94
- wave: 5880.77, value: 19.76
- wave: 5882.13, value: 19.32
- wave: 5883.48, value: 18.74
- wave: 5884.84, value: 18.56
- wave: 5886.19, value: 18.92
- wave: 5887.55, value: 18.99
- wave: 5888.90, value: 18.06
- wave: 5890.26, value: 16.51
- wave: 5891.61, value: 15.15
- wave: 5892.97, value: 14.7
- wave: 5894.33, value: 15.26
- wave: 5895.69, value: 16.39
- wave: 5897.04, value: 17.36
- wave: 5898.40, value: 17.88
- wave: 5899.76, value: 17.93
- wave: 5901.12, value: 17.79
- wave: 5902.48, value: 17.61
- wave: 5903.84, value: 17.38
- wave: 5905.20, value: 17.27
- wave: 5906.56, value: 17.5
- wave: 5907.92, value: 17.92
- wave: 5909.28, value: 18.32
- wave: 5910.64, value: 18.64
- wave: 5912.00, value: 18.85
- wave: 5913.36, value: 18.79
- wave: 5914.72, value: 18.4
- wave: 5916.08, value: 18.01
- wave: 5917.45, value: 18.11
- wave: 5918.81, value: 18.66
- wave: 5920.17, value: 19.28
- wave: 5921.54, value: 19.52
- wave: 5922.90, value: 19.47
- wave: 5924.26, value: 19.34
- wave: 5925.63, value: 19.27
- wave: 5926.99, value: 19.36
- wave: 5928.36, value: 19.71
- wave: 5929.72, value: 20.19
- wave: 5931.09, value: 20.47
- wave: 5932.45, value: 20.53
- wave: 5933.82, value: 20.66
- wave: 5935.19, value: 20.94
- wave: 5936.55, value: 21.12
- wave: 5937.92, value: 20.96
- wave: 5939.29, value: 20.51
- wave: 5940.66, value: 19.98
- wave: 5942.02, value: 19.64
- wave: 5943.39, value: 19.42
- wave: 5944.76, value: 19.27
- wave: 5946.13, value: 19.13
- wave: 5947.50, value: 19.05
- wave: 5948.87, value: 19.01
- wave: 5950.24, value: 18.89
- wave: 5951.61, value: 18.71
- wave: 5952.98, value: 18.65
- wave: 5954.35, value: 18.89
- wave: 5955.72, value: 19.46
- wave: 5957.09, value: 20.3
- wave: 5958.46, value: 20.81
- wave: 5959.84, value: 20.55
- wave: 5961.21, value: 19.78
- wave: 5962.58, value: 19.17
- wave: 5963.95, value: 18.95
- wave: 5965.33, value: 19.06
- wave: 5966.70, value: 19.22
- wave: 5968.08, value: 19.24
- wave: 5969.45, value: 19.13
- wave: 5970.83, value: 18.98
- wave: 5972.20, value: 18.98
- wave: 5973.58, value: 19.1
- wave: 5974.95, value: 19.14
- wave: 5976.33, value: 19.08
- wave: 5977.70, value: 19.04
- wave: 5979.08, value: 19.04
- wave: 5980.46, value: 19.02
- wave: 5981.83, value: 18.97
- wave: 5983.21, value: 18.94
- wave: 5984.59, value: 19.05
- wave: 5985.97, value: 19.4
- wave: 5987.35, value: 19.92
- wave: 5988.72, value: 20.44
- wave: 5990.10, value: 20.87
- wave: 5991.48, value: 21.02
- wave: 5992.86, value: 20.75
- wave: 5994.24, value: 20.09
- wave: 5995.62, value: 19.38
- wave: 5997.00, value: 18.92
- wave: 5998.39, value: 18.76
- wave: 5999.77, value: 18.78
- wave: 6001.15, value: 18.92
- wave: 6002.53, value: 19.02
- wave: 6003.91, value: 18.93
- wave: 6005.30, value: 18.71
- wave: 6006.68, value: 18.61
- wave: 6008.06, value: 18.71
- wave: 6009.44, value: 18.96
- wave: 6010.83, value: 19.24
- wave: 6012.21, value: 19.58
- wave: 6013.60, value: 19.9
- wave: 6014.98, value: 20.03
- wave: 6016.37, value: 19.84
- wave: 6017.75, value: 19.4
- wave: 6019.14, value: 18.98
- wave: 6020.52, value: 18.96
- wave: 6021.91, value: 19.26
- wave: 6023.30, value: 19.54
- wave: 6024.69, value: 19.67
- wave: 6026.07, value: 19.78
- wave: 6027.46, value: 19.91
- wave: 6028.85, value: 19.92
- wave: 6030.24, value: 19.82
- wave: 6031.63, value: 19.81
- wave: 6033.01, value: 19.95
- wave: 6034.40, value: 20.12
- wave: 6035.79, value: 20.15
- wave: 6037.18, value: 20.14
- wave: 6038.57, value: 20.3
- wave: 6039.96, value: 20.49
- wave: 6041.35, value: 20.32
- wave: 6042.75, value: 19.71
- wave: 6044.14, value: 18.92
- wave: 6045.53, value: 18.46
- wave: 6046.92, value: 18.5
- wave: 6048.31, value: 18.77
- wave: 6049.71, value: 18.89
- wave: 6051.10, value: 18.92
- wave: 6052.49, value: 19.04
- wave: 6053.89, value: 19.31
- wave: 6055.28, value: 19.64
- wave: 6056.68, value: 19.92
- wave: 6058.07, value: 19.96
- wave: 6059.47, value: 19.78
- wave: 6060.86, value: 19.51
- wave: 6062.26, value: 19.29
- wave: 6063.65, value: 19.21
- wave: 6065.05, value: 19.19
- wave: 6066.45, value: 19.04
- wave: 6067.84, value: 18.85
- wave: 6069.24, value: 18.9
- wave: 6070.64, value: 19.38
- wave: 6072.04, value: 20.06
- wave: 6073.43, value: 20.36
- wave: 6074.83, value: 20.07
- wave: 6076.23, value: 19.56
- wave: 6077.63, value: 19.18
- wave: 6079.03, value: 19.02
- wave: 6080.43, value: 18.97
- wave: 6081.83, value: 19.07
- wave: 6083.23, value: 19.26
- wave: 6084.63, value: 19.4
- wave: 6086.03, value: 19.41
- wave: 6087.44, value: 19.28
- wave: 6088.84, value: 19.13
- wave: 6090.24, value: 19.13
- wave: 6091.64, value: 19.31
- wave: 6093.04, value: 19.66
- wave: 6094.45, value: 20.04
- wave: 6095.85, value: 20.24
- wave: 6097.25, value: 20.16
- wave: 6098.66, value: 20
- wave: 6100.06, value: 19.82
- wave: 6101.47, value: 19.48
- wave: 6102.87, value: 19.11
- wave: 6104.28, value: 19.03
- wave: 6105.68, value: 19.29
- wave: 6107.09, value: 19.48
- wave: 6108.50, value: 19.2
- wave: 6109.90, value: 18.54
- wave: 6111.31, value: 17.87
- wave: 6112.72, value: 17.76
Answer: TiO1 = 0.02 mag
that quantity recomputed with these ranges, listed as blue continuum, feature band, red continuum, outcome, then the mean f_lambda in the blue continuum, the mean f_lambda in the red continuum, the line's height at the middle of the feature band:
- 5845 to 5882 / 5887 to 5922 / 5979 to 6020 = 0.11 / 19.8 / 19.4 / 19.7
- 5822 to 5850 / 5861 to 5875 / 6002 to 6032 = 0.03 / 20.6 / 19.4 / 20.3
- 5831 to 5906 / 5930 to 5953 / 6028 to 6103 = -0.03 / 19.2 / 19.5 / 19.3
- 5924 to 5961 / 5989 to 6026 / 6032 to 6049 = 0.02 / 19.8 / 19.7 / 19.7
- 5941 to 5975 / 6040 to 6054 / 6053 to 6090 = 0.01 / 19.3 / 19.4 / 19.4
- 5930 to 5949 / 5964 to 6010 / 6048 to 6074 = 0.03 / 20.1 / 19.4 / 19.8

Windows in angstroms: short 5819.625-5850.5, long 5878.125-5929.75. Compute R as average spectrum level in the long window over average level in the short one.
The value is 0.9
